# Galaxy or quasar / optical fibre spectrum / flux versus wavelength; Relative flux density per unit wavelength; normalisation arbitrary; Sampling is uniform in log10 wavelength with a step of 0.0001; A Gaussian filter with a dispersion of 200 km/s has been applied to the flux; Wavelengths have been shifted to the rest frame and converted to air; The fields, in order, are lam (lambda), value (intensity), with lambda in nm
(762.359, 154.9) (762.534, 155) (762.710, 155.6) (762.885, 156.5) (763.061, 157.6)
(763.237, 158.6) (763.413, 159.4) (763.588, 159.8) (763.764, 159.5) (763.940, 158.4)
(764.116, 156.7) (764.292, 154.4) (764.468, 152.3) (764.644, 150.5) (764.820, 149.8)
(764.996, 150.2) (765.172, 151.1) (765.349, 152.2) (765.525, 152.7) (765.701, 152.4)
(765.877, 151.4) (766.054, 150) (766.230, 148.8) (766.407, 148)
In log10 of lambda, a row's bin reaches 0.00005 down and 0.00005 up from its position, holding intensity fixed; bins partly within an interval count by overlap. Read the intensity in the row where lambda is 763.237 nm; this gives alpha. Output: 158.6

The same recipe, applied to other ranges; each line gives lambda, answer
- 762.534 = 155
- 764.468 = 152.3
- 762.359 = 154.9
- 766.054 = 150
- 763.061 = 157.6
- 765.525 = 152.7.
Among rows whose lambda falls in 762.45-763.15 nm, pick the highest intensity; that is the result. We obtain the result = 157.6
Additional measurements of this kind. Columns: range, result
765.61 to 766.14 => 152.4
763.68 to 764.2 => 159.5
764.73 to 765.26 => 151.1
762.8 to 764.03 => 159.8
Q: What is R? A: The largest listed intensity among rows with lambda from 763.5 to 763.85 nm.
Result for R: 159.8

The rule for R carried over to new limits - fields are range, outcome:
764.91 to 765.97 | 152.7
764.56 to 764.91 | 150.5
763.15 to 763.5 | 159.4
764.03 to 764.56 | 156.7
